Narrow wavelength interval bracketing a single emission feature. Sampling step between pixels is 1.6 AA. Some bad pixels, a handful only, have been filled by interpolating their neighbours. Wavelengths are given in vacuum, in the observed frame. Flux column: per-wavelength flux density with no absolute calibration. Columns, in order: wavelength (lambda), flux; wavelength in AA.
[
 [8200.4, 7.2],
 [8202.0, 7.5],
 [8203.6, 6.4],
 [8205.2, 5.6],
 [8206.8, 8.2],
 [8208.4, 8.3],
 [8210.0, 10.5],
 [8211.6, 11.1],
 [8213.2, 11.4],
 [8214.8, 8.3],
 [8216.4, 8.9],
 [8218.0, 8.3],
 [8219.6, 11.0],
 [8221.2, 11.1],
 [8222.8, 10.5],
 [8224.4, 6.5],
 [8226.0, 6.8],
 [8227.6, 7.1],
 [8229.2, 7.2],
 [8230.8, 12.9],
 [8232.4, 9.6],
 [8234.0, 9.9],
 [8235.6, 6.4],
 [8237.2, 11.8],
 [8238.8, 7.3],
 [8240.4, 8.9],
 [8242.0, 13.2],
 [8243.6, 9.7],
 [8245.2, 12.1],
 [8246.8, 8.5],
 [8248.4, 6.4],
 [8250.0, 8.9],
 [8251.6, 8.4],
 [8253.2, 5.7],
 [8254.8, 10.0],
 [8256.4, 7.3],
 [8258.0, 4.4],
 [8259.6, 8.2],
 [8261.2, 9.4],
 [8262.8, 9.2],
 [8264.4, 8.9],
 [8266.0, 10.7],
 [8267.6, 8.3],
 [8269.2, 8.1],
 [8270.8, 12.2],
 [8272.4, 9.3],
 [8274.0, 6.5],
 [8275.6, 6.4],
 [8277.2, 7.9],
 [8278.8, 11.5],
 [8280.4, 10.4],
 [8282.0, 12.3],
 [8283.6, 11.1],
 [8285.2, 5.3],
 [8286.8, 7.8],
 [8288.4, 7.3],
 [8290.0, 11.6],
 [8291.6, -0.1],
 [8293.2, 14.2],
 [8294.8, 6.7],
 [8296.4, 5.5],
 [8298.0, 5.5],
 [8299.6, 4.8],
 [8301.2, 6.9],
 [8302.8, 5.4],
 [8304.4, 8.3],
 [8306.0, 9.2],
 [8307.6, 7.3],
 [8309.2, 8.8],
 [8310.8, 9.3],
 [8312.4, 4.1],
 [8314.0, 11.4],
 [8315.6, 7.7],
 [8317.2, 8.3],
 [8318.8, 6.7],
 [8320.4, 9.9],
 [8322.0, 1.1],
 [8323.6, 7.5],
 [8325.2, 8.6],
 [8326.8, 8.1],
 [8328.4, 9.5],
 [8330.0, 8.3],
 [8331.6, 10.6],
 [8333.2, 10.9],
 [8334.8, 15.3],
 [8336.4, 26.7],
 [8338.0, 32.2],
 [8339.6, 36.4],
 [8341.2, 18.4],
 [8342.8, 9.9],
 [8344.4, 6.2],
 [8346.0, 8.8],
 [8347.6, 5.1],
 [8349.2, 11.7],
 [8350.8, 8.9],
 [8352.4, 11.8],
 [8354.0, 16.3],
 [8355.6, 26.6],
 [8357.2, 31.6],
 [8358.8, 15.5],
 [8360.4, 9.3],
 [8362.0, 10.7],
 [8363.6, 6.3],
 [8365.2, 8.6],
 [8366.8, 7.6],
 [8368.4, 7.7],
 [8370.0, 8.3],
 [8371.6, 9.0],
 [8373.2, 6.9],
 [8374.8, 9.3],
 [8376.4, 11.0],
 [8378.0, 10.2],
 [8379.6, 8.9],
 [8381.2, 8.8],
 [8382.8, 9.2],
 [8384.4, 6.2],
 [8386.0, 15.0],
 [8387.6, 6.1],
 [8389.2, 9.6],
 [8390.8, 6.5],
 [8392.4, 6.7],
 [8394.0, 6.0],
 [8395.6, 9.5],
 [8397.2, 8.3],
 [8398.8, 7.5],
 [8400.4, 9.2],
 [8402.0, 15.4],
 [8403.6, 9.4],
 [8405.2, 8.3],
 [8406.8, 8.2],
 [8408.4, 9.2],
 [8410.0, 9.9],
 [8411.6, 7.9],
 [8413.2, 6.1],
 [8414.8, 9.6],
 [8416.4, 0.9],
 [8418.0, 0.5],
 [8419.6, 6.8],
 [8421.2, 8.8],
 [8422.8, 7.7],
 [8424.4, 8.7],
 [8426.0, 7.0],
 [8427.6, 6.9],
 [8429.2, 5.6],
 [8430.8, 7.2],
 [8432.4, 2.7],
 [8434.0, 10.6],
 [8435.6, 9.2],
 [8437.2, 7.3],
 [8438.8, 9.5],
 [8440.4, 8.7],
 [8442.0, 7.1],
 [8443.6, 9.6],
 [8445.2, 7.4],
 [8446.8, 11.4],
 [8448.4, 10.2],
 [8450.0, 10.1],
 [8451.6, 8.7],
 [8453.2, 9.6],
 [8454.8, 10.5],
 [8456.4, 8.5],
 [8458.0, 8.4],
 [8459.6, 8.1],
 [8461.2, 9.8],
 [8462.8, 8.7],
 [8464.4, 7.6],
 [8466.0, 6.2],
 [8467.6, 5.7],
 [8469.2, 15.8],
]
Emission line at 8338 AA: [S II]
